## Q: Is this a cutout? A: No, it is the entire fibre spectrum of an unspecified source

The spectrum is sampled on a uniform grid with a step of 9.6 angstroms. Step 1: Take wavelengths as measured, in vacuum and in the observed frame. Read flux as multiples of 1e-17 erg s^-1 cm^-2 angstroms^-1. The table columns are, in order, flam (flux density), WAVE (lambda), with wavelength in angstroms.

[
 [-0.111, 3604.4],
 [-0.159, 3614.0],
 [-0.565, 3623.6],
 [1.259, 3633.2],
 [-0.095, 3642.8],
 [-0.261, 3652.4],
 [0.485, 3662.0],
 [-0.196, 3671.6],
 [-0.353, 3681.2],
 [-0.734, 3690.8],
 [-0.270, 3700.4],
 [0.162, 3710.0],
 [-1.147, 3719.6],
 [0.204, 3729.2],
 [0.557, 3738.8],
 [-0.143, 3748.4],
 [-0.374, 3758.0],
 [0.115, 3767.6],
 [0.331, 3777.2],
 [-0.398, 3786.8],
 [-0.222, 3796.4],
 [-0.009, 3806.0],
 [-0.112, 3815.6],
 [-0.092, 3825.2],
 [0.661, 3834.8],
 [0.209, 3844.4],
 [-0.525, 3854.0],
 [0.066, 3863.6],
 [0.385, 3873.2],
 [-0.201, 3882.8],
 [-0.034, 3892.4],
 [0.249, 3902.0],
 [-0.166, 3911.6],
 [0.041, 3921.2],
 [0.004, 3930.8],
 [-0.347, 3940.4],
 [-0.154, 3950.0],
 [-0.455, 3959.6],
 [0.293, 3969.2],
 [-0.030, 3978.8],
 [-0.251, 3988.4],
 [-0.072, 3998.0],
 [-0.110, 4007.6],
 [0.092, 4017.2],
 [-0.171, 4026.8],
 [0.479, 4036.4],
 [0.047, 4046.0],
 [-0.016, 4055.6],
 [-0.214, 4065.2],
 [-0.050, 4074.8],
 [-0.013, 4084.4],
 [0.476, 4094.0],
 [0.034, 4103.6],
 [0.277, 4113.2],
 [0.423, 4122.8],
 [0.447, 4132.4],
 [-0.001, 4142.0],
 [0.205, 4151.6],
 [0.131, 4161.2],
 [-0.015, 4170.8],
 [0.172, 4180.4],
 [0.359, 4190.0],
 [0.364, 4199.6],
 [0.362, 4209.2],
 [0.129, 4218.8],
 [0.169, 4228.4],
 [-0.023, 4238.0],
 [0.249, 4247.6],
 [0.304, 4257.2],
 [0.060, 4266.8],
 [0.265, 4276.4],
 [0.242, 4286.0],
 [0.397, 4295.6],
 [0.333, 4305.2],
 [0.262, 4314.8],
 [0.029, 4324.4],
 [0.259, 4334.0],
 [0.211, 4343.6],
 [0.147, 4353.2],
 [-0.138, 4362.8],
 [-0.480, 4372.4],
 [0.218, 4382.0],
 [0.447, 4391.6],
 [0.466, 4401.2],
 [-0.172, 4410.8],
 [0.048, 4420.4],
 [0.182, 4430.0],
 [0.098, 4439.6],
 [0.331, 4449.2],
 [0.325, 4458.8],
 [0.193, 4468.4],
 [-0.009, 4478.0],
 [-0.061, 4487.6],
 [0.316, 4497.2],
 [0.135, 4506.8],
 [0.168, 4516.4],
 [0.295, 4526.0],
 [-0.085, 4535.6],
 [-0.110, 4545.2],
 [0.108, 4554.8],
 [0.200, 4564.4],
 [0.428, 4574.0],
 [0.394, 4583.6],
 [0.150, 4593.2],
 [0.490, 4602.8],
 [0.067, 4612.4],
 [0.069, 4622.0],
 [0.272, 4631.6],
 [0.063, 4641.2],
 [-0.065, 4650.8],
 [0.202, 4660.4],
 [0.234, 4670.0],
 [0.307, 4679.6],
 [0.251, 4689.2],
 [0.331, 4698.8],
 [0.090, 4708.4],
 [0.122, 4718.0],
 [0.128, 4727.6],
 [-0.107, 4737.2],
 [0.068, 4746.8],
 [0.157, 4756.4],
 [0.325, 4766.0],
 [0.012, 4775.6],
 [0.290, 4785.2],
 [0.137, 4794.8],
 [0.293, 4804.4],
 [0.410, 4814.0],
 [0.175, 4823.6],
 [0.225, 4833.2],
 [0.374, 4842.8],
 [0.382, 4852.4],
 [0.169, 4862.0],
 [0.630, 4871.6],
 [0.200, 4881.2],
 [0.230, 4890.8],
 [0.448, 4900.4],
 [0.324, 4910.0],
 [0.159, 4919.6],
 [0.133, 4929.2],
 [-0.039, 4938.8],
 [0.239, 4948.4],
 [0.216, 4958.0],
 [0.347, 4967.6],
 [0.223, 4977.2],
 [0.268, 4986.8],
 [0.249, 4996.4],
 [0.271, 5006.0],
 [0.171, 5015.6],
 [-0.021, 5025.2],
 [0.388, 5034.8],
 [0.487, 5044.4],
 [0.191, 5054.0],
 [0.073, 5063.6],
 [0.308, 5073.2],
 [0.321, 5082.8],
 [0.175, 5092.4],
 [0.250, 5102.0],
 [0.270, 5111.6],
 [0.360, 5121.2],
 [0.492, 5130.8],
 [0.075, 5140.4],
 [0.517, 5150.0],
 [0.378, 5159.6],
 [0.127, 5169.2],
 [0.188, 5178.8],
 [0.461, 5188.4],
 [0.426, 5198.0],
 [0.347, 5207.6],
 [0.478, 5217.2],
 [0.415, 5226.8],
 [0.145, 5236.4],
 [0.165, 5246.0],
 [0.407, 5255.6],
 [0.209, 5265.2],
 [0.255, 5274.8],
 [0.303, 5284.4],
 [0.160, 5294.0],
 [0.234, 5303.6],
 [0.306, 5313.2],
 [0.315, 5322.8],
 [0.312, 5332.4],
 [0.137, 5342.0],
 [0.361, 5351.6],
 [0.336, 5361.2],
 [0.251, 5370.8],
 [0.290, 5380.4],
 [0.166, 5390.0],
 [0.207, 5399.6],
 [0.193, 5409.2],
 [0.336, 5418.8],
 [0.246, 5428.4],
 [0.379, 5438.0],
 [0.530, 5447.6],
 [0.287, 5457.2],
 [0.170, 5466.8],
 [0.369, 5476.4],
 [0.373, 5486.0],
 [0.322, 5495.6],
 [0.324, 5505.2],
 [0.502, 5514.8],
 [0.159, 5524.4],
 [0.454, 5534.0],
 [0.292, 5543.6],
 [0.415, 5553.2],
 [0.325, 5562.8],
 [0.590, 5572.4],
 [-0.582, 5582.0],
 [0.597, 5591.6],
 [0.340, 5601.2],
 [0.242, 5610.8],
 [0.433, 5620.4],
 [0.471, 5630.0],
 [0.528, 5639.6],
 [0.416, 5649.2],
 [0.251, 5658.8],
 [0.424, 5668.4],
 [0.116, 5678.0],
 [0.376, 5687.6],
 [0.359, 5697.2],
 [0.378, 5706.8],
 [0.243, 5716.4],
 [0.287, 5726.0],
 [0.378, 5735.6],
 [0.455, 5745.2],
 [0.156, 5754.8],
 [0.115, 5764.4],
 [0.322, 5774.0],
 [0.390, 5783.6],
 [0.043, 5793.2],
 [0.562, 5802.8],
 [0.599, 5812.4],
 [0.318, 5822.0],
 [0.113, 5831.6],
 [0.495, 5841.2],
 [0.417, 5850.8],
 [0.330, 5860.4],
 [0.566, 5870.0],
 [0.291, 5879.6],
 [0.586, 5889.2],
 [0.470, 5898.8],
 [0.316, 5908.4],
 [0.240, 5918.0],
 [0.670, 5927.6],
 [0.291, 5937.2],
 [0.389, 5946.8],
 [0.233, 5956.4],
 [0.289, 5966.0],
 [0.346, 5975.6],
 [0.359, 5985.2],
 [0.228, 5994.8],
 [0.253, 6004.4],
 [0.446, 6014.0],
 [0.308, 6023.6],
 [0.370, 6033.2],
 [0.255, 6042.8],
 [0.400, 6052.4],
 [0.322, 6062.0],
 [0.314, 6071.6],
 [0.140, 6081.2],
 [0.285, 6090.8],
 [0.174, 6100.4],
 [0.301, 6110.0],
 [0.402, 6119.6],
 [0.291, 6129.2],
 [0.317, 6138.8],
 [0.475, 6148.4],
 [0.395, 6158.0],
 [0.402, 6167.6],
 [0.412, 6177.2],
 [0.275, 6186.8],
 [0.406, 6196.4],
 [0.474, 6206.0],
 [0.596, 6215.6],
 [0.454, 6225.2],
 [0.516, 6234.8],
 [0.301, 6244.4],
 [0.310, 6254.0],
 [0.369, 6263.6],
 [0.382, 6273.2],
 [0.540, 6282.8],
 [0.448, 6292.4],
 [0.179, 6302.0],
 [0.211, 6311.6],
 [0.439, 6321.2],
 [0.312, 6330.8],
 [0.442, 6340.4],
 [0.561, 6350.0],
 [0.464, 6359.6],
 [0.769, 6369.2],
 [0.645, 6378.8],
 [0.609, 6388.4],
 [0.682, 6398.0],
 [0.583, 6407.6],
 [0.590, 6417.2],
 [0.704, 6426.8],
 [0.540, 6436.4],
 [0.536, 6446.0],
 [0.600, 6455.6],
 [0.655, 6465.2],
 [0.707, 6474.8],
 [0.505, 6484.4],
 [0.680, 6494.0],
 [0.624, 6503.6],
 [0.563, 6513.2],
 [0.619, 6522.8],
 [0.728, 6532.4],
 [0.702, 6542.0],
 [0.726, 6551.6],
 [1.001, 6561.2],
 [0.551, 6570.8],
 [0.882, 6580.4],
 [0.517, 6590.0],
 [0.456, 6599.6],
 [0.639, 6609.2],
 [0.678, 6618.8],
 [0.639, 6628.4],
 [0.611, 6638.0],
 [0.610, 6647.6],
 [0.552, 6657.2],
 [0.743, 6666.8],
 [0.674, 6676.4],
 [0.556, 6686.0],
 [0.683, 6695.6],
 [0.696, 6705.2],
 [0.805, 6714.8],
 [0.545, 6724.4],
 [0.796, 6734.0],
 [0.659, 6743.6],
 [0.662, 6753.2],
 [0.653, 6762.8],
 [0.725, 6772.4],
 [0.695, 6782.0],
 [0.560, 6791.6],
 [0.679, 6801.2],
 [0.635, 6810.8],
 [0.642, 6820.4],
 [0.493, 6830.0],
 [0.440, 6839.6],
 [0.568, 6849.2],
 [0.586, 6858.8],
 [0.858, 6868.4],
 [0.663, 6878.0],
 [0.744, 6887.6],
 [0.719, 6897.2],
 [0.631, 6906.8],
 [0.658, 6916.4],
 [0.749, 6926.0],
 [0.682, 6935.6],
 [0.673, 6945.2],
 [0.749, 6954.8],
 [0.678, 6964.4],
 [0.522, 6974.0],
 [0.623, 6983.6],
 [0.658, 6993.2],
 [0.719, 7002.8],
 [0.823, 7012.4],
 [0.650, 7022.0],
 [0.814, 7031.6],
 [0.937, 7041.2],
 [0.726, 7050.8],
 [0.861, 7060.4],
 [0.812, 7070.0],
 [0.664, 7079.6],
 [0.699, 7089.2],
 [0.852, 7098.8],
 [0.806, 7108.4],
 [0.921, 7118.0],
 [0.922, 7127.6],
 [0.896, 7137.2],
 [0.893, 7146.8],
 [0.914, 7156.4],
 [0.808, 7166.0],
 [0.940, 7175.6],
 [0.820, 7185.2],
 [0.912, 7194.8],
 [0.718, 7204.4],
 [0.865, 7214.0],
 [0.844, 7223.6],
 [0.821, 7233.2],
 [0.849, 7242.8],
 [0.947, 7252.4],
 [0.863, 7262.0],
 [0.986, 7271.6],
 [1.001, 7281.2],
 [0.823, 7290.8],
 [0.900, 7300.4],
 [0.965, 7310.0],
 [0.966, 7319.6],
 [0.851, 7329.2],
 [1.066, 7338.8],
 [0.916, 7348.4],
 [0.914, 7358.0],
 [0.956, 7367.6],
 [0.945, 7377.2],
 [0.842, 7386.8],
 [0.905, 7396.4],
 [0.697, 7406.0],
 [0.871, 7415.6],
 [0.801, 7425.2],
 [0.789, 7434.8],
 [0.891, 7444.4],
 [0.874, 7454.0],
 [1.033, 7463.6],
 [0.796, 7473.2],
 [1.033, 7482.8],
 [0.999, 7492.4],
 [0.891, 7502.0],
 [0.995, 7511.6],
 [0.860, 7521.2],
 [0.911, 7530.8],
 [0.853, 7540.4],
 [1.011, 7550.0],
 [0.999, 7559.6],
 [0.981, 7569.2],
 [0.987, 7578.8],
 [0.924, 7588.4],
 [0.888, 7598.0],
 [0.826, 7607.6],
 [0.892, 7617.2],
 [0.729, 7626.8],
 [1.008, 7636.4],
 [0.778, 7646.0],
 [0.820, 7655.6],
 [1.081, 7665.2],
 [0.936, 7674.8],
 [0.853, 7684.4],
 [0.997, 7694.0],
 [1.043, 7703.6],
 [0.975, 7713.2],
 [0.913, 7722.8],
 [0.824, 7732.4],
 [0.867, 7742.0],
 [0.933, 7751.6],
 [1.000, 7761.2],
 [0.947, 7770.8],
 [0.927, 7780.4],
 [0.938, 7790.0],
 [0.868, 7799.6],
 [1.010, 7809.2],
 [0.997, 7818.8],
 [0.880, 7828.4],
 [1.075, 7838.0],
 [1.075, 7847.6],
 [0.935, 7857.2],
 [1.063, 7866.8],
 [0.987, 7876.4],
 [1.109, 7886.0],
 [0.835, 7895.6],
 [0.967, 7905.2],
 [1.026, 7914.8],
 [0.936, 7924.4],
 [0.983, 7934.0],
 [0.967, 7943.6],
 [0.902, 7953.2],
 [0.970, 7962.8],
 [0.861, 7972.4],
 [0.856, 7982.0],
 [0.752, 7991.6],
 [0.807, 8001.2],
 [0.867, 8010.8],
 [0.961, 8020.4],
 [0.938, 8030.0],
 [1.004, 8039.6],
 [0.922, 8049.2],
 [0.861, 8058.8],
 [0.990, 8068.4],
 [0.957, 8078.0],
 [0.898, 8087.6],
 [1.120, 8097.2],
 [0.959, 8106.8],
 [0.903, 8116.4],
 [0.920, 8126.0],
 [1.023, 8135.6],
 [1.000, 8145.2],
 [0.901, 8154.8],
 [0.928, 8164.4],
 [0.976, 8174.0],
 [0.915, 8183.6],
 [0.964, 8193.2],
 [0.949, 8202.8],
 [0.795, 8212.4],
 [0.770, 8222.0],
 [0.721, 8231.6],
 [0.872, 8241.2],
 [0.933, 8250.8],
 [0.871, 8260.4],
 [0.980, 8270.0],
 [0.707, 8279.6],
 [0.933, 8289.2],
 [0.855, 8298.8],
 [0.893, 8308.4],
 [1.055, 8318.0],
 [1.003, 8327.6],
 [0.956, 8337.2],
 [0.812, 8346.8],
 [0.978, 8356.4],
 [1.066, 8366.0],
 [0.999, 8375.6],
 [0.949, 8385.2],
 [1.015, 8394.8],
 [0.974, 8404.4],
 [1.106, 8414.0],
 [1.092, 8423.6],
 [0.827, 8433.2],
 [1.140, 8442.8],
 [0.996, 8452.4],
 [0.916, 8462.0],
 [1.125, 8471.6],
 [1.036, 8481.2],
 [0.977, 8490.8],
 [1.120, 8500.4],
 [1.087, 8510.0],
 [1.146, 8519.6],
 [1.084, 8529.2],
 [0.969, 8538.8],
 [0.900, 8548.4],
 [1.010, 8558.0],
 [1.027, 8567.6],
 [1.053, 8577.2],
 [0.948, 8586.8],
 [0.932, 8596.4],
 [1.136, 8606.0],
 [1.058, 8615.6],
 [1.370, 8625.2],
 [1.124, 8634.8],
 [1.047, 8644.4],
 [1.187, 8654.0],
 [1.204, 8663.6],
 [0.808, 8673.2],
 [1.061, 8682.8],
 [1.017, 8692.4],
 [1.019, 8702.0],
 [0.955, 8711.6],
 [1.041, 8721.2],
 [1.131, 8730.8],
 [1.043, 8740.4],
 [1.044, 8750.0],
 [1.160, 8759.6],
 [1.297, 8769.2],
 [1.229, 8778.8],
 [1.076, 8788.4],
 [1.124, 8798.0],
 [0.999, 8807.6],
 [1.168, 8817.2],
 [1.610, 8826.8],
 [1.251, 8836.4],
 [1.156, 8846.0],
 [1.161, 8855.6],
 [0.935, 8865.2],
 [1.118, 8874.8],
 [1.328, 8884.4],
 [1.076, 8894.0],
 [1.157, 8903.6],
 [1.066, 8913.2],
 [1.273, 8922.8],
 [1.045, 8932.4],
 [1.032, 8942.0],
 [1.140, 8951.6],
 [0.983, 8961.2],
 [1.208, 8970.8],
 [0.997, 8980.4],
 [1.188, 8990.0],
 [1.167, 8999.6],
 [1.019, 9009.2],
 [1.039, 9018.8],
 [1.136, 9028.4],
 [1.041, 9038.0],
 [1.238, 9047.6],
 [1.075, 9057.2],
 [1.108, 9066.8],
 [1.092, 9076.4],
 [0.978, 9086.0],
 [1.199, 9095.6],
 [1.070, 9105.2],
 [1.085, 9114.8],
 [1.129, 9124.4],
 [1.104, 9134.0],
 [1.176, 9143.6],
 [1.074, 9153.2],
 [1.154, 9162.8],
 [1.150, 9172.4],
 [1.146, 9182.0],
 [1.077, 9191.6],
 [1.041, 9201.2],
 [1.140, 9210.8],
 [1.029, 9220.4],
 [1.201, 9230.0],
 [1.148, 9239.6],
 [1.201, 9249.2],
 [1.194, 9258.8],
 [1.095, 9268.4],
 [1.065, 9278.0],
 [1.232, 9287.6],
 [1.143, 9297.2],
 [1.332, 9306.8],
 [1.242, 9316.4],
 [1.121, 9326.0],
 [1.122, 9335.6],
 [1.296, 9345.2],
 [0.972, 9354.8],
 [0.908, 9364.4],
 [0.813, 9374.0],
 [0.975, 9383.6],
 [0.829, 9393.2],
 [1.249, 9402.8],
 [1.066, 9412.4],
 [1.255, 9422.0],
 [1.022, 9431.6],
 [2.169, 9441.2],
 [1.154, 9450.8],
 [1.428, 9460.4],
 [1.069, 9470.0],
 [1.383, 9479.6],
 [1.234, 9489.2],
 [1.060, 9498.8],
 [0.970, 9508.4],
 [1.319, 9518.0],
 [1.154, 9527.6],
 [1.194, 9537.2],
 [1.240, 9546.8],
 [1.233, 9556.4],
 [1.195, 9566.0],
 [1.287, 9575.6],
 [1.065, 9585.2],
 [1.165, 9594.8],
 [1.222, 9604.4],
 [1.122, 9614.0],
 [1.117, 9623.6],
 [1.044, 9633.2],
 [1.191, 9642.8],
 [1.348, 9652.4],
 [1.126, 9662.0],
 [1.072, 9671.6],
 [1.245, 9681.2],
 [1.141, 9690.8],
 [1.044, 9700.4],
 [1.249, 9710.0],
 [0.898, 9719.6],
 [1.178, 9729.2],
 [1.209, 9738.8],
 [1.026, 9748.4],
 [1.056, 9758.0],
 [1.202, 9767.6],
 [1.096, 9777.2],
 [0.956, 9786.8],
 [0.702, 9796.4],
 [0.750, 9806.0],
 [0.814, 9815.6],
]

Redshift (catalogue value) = 0.59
